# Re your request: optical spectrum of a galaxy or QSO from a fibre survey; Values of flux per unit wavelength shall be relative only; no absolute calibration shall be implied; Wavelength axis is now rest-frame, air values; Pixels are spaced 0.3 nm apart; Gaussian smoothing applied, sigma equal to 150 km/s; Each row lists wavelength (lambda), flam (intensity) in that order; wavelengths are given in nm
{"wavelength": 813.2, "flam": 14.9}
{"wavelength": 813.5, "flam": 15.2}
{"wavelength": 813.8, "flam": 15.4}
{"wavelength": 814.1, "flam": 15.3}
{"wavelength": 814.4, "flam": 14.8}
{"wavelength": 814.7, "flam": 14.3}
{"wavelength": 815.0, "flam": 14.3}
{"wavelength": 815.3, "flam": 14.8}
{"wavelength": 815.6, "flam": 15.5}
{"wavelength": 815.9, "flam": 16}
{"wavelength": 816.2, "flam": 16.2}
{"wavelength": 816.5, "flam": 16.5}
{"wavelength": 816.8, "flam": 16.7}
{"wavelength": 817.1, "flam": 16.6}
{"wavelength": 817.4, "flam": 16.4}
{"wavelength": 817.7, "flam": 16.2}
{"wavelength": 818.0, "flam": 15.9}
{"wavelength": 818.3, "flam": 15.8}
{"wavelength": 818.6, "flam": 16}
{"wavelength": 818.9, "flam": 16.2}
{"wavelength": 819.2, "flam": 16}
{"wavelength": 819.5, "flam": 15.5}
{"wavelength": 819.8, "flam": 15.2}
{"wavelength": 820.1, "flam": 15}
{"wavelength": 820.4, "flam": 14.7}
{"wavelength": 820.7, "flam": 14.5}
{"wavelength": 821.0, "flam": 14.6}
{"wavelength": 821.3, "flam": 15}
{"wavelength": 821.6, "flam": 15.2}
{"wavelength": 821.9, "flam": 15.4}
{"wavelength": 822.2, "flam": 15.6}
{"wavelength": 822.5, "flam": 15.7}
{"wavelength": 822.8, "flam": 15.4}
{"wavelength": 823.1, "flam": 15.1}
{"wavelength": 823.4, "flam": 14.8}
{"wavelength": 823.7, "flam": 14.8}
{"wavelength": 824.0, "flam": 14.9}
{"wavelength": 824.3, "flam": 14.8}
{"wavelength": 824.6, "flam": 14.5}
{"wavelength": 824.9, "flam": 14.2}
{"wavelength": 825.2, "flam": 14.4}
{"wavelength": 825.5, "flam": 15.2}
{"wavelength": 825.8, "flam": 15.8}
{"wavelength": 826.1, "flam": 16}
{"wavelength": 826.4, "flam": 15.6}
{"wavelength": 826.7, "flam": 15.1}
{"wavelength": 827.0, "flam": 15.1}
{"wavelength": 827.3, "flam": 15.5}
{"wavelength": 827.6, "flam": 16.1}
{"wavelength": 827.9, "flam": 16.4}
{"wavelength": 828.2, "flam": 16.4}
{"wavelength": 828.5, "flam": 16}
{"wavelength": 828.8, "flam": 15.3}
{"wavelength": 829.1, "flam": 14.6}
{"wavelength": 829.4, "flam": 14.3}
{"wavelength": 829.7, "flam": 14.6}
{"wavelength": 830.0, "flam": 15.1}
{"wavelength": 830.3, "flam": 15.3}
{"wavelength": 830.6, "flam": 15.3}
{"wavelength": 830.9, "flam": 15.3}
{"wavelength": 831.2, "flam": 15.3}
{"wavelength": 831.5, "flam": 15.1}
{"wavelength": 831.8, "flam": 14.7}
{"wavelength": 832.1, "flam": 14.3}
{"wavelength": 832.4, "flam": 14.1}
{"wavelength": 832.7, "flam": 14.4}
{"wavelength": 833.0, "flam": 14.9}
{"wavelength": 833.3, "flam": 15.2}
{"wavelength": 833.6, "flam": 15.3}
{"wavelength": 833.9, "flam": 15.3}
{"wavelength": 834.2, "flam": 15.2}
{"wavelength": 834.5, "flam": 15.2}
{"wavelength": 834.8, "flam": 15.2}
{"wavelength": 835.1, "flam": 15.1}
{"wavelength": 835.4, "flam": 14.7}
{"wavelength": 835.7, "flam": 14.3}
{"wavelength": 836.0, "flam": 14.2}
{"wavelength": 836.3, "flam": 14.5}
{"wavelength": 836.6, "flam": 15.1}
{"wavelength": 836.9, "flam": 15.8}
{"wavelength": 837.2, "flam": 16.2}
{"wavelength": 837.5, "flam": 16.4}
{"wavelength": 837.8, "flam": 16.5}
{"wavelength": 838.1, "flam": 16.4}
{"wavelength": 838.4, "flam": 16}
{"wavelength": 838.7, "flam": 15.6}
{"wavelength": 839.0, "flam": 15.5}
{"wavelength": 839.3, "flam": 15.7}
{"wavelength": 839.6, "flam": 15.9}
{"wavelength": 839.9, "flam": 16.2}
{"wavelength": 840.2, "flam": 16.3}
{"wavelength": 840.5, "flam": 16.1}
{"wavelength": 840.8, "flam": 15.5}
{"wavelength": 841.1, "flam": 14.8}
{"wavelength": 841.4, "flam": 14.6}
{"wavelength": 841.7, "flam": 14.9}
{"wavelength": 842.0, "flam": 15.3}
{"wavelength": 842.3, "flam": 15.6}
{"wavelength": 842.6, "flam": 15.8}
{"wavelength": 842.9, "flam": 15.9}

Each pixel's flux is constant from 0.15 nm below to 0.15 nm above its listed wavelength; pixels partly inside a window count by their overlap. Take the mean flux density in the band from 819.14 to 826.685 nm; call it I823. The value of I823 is 15.1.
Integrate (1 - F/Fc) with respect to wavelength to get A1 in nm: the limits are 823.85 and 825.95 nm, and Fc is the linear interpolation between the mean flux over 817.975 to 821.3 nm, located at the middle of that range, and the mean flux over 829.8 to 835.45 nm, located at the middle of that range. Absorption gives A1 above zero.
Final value 0.05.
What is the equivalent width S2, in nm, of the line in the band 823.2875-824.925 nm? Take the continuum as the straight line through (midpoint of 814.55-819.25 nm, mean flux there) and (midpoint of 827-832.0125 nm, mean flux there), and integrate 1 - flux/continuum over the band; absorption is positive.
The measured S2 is 0.09 nm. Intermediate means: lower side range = 15.8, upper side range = 15.3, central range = 14.7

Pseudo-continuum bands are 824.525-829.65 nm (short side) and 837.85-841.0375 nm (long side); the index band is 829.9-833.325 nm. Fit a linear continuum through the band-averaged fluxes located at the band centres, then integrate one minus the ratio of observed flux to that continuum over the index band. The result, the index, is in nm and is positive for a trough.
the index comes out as 0.139 nm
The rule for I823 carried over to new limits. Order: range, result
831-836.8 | 14.9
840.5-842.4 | 15.2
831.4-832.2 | 14.7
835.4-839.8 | 15.6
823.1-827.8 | 15.1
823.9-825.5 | 14.6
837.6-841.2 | 15.9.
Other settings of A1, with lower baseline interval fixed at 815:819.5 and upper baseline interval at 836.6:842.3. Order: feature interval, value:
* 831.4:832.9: 0.12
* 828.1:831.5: 0.14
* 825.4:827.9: 0.04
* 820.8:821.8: 0.06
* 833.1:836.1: 0.15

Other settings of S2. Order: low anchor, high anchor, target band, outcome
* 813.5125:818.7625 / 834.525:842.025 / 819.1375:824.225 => 0.16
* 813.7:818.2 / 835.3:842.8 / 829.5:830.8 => 0.04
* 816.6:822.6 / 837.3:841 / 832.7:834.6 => 0.09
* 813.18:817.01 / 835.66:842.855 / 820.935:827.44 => 0.14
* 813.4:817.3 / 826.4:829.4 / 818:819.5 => -0.04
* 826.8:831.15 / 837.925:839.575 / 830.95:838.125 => 0.24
